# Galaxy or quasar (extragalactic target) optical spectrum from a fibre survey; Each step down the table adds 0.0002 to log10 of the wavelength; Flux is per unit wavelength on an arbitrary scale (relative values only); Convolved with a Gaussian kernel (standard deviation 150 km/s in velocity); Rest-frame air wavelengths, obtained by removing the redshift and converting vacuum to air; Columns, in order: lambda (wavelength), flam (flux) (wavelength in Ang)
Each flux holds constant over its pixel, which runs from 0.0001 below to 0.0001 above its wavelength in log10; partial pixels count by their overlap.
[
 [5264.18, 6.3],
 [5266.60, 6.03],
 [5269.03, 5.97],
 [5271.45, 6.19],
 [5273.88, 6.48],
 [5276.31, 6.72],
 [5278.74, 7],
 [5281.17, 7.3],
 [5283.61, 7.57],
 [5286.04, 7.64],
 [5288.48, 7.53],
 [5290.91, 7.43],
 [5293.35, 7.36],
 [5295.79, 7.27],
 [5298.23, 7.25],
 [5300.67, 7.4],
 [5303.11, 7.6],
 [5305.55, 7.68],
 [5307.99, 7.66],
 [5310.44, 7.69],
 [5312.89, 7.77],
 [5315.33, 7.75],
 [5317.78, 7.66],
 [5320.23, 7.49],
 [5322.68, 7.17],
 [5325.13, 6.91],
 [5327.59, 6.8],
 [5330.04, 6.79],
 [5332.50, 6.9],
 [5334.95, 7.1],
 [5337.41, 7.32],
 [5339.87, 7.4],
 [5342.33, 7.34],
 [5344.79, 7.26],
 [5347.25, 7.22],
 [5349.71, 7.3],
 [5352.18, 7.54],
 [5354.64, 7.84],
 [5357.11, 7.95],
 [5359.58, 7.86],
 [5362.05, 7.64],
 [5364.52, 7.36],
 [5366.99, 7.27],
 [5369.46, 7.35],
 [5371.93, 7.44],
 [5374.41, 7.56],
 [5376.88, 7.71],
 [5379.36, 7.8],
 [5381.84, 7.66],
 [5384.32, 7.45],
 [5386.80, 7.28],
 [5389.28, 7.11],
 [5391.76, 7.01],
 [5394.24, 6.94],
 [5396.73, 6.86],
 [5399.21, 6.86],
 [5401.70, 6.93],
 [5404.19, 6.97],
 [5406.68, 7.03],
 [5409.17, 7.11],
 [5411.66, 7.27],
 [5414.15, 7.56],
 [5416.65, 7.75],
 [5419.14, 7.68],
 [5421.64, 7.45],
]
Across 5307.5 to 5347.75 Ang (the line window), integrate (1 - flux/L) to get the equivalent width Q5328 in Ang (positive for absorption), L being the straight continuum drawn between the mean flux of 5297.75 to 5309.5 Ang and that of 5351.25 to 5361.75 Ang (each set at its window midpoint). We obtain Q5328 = 1.8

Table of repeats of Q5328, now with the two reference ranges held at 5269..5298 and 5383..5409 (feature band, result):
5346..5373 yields -1.8 Ang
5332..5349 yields -0.4 Ang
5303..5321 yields -1.5 Ang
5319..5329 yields 0.0 Ang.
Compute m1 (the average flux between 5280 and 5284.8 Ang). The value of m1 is 7.42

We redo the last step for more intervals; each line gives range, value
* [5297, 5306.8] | 7.49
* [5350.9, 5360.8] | 7.79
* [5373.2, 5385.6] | 7.63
